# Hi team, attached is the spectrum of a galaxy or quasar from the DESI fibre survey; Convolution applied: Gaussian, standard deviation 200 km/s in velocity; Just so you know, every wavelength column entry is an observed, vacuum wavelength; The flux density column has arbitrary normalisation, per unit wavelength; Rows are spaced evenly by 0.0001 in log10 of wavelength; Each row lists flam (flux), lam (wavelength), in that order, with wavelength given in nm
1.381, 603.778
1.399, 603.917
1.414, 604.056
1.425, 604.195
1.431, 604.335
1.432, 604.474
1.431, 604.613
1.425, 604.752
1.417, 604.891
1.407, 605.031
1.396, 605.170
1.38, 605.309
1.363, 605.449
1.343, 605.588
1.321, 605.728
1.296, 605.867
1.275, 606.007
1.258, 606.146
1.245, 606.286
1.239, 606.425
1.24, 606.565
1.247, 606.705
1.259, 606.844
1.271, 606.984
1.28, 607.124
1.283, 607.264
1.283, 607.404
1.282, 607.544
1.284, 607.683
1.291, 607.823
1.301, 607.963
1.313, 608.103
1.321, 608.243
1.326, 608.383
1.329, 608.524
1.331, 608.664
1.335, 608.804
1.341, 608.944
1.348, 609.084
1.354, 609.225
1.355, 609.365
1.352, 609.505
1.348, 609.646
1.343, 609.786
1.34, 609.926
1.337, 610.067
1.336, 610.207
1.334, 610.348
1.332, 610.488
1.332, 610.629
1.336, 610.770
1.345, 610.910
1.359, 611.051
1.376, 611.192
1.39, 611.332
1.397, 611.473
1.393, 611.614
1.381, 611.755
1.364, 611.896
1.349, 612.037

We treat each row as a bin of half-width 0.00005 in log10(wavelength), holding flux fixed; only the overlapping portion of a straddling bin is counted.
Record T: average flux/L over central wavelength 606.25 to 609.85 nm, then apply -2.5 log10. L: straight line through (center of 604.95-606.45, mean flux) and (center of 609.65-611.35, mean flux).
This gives 0.02 mag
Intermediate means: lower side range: 1.32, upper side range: 1.35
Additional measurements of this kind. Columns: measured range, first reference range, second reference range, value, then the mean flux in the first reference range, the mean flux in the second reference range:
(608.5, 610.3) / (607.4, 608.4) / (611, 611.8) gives -0.005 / 1.3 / 1.38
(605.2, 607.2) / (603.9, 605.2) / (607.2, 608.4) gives 0.056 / 1.42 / 1.3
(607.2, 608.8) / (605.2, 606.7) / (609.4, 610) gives 0.015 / 1.3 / 1.35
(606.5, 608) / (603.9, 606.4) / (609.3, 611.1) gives 0.068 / 1.37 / 1.34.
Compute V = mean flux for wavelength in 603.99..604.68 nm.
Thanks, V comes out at 1.43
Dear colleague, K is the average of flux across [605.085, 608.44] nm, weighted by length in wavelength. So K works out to 1.3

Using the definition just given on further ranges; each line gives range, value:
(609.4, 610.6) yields 1.34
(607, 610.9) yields 1.32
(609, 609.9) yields 1.35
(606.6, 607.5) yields 1.27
